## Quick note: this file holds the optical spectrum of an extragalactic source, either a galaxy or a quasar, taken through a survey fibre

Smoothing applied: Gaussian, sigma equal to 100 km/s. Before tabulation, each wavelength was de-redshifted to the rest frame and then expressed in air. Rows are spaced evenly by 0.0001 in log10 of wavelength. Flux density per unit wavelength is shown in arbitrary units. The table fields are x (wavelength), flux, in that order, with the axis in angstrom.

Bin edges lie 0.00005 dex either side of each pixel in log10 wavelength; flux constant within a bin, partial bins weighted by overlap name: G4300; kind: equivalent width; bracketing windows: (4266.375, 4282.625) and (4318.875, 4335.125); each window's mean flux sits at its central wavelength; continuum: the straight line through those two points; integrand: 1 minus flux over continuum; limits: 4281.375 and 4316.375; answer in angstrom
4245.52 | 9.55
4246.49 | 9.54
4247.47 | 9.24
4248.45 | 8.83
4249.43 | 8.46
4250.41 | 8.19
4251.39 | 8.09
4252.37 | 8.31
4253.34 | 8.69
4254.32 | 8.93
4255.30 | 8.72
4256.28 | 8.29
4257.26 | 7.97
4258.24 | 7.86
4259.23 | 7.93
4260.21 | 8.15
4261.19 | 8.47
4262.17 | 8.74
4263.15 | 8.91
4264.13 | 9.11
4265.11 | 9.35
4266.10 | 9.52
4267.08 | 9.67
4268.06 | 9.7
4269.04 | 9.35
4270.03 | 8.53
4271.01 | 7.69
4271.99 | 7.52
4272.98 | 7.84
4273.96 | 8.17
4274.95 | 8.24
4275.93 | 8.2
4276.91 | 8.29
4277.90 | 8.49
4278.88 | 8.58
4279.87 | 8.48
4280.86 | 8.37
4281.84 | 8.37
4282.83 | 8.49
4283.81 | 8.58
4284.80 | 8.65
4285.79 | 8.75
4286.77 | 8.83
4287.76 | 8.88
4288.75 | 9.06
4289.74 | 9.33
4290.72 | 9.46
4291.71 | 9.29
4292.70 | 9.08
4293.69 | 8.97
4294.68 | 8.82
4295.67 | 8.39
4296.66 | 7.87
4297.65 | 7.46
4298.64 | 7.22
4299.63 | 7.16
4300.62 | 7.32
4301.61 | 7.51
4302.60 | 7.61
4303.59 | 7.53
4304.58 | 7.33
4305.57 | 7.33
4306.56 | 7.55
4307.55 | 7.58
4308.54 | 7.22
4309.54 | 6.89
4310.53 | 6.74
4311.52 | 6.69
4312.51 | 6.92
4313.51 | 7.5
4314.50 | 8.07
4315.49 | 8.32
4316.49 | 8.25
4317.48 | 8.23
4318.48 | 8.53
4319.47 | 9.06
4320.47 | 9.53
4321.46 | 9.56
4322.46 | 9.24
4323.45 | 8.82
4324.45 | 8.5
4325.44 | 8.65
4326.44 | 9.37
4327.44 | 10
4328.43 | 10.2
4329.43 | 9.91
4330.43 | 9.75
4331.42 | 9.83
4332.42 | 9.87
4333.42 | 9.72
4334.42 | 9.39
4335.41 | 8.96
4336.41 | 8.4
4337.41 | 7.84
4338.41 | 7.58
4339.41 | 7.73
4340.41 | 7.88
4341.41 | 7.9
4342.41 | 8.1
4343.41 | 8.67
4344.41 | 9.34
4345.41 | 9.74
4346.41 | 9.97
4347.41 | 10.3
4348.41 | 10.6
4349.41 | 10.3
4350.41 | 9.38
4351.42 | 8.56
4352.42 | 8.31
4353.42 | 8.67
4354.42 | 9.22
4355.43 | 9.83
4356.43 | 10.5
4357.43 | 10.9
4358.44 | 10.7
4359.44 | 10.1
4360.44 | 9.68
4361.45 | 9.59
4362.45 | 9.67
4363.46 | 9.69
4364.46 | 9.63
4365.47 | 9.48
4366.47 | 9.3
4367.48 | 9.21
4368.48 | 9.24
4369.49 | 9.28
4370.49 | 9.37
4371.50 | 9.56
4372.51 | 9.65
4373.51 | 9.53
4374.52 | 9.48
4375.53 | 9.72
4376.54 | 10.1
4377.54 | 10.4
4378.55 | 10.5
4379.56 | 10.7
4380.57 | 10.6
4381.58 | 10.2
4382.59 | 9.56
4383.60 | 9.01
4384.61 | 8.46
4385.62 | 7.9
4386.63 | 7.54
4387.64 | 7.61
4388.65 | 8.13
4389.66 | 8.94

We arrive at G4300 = 3.5 angstrom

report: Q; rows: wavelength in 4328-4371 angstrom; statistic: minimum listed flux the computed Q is 7.58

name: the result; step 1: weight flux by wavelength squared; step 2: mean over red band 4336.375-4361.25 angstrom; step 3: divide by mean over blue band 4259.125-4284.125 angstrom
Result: 1.1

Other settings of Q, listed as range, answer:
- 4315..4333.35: 8.23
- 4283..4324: 6.69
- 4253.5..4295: 7.52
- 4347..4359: 8.31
